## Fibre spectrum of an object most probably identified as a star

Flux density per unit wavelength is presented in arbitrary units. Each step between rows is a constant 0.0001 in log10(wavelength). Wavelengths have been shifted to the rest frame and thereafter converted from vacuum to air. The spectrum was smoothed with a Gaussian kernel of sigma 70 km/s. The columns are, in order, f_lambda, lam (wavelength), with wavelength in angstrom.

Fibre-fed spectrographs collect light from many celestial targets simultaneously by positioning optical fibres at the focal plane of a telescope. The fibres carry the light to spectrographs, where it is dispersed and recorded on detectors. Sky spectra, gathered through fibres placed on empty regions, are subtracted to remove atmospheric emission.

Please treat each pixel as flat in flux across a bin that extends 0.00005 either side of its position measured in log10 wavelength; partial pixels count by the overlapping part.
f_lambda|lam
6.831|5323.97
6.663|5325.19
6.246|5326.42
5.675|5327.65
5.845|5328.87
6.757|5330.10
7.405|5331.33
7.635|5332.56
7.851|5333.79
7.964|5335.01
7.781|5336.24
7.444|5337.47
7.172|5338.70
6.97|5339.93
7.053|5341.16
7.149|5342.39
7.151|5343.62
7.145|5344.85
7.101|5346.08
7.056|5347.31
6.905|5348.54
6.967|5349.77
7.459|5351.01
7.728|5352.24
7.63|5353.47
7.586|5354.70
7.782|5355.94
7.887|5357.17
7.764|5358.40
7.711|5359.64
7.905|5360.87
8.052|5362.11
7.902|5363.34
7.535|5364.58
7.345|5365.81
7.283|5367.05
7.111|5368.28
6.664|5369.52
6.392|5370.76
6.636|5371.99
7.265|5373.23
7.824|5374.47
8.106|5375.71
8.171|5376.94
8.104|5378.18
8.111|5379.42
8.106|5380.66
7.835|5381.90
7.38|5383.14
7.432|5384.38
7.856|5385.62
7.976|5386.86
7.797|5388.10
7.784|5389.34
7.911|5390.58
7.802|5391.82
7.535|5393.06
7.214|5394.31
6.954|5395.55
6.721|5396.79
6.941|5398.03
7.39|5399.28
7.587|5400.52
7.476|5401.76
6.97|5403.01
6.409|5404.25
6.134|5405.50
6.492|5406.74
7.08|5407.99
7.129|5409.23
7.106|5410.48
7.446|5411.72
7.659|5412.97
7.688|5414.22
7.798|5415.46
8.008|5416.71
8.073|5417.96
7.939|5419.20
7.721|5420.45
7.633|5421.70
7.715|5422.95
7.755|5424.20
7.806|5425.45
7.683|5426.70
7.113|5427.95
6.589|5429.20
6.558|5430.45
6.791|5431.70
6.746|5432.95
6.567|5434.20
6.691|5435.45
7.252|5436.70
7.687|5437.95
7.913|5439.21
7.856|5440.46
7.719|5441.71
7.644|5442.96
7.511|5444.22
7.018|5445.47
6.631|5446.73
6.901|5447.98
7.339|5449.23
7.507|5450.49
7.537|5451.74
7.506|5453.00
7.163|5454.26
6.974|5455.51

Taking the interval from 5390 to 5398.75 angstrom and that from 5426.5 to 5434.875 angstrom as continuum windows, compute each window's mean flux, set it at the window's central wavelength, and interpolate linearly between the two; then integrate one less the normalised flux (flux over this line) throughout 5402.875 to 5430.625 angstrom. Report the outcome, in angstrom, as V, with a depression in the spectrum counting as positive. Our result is -1.4 angstrom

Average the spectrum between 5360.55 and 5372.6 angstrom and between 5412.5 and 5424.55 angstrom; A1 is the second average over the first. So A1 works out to 1.07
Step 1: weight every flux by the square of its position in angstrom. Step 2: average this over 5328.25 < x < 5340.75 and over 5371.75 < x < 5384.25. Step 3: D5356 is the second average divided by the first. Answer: 1.1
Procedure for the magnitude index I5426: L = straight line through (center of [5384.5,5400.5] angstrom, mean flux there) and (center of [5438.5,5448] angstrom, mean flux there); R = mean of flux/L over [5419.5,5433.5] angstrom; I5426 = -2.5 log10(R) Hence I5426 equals 0.02 mag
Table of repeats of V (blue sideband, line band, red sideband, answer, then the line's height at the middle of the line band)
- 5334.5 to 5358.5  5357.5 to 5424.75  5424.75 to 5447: -1.8 angstrom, 7.3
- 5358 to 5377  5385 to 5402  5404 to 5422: -0.2 angstrom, 7.41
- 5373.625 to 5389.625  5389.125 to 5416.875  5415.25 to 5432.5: 1.6 angstrom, 7.68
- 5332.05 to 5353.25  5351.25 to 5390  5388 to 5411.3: -2.0 angstrom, 7.25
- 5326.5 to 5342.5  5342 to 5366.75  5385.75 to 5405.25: -1.1 angstrom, 7.18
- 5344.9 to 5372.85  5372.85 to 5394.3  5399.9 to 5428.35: -1.2 angstrom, 7.39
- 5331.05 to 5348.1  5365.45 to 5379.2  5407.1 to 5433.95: 0.0 angstrom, 7.37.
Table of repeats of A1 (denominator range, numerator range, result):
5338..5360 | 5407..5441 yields 1.01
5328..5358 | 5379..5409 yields 1.01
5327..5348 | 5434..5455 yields 1.03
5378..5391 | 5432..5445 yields 0.94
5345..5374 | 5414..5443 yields 1.01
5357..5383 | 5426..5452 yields 0.95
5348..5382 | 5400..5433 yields 0.97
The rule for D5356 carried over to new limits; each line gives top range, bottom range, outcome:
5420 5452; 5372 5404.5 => 0.98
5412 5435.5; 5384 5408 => 1.03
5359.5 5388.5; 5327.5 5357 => 1.06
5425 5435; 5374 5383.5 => 0.89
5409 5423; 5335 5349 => 1.09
